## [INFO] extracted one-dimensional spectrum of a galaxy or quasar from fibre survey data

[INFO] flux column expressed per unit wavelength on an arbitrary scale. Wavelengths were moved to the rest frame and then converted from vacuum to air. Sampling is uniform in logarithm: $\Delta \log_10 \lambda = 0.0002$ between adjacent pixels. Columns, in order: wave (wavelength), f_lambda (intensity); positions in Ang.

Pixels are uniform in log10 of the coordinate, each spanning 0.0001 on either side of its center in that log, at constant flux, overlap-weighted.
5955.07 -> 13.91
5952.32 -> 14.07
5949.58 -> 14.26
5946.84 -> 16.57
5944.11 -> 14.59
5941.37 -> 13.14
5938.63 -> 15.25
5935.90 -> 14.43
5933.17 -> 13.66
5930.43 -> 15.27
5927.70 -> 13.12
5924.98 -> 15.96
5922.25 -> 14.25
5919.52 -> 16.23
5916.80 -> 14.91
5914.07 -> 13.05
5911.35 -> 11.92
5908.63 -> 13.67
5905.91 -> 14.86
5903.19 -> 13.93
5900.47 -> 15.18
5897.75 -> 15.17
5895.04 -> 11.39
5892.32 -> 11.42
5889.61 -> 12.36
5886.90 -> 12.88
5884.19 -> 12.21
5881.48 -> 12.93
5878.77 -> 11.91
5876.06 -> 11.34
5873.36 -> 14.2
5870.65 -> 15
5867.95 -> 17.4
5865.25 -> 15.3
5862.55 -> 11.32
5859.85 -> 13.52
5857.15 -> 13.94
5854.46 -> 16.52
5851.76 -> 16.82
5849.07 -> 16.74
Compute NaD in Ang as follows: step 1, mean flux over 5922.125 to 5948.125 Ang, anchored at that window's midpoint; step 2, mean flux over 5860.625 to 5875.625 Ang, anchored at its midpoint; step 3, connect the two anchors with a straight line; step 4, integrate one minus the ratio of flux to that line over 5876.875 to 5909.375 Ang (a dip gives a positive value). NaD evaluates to 3.08 Ang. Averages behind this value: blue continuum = 14.4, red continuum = 14.6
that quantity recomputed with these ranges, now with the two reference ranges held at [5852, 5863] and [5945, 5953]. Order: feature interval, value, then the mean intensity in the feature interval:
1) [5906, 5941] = 1.28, 14.3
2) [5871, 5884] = 1.56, 12.7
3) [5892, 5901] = 0.80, 13.3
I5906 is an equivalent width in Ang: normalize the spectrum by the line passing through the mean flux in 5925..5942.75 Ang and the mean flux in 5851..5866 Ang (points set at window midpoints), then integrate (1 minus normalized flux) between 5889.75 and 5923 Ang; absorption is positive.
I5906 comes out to 1.33 Ang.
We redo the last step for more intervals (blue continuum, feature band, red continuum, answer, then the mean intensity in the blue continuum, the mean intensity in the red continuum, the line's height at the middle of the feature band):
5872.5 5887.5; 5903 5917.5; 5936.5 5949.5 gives -0.05 Ang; 12.5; 14.8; 13.6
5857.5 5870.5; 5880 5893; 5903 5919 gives 1.60 Ang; 14.4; 13.8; 14.1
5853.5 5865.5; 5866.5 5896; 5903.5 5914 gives 1.53 Ang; 13.9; 13.5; 13.7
